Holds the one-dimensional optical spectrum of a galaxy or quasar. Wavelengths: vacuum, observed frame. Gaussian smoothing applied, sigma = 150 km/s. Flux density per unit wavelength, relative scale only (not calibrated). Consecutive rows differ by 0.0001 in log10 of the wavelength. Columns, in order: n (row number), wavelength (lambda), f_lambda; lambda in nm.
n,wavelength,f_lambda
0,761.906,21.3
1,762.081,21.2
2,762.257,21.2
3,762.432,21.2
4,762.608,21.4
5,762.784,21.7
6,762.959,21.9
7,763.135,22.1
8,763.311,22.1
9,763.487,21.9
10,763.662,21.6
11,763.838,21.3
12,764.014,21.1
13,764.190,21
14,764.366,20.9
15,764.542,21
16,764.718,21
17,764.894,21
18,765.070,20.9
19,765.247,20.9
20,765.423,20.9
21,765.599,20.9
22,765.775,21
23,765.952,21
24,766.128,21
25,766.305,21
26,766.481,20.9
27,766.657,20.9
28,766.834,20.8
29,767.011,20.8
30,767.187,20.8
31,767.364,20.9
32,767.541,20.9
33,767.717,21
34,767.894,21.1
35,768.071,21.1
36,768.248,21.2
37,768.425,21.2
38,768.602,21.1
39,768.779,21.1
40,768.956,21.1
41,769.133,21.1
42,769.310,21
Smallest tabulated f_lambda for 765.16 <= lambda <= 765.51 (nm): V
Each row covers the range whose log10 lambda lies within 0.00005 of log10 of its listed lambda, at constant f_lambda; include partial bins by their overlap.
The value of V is 20.9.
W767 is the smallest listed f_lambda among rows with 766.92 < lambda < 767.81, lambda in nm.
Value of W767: 20.8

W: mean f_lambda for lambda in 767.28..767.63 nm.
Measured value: 20.9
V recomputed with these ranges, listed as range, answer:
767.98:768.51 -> 21.1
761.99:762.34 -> 21.2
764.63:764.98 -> 21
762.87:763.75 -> 21.6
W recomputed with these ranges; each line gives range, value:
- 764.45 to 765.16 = 21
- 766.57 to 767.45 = 20.8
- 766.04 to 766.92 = 20.9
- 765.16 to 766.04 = 20.9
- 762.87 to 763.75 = 21.9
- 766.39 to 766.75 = 20.9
